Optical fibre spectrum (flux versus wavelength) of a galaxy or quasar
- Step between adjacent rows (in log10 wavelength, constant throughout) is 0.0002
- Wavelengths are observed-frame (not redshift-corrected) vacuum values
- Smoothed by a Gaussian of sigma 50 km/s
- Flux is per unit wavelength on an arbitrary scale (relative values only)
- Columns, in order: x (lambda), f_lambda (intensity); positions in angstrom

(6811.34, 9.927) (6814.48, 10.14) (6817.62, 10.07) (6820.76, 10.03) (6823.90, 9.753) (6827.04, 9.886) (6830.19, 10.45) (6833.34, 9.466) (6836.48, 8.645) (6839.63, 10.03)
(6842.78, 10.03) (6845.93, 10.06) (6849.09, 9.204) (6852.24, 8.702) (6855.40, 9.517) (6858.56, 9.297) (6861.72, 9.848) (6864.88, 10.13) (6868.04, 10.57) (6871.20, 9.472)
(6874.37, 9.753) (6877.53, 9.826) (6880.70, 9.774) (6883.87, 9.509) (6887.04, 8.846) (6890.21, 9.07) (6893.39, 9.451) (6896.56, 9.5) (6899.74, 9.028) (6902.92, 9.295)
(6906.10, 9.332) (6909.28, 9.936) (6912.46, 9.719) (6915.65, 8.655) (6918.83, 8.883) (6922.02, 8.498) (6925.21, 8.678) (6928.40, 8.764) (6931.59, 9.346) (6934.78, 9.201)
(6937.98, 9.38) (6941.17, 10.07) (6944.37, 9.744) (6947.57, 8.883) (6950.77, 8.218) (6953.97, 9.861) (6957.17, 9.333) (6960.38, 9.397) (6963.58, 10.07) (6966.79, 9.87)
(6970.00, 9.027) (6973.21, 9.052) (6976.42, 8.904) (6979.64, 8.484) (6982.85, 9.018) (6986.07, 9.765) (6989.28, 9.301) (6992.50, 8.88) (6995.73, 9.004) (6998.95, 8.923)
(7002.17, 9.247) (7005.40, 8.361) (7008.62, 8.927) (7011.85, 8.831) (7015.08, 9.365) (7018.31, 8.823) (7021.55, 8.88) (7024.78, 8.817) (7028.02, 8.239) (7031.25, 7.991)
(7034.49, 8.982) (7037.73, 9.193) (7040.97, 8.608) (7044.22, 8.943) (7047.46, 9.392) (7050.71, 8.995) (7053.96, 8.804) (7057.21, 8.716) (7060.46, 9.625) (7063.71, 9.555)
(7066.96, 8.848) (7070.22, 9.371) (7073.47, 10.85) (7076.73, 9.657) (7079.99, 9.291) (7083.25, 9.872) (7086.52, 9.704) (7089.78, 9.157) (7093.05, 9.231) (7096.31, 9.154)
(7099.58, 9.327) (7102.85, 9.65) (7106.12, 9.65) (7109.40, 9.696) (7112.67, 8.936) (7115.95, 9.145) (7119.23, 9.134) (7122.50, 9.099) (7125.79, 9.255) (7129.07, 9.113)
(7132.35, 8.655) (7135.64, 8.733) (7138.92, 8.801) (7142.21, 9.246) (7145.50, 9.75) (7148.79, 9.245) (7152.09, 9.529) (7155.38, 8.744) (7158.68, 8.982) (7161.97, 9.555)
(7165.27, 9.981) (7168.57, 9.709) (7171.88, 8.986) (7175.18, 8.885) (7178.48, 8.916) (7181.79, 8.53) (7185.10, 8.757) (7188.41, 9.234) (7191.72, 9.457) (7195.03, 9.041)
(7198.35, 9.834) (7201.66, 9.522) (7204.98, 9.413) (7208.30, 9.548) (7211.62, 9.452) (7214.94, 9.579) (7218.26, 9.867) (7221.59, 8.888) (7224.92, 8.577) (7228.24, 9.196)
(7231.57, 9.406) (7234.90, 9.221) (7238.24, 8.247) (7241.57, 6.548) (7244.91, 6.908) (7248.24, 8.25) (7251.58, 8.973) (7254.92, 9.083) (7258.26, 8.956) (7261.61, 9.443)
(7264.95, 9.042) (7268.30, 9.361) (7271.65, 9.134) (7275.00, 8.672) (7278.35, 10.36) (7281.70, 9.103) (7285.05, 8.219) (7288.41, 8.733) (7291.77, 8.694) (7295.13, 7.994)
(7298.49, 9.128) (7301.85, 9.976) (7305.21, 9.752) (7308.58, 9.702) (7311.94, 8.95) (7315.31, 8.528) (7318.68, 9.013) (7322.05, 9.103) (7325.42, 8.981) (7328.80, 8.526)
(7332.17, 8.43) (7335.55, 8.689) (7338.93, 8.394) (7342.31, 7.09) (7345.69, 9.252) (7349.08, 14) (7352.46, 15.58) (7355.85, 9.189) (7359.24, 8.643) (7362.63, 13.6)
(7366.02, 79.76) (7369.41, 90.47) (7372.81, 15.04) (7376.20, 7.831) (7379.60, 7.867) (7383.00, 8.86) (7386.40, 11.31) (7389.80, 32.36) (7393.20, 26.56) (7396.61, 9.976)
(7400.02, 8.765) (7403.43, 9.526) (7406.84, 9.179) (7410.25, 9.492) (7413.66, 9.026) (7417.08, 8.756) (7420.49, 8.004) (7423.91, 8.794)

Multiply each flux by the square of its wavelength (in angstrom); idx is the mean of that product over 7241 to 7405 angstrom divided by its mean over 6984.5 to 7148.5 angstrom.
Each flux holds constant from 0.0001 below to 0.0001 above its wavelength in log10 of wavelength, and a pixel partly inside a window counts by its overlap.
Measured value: 1.57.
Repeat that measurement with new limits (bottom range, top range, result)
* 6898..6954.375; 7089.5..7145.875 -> 1.06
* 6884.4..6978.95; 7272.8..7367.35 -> 1.42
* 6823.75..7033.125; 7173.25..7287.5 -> 1.06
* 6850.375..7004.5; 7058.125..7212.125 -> 1.06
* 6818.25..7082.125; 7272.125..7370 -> 1.66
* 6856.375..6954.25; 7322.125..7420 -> 1.99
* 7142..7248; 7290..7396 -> 1.82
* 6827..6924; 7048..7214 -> 1.05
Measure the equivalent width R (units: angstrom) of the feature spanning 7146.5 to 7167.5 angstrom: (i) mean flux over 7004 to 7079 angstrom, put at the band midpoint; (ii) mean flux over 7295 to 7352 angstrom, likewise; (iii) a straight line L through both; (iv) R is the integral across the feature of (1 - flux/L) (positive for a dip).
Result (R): -0.5 angstrom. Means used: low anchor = 9.04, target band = 9.36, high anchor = 9.32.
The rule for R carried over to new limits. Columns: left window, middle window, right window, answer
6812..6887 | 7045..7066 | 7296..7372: 5.7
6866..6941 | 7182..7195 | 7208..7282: -0.1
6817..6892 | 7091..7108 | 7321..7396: 5.6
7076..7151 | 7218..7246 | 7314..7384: 10.0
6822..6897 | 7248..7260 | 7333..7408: 5.6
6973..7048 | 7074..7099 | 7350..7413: 3.9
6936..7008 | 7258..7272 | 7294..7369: 4.3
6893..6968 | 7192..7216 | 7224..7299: -1.7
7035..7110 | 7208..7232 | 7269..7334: -0.4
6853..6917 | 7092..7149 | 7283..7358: 1.3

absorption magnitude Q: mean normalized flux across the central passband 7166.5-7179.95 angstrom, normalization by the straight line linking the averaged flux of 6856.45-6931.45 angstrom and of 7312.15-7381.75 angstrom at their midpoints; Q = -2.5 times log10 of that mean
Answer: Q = 0.48 mag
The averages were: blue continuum 9.38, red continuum 17.2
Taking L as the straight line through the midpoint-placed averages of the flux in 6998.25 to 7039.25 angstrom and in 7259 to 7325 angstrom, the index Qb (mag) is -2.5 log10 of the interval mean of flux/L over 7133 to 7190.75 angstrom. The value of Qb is -0.02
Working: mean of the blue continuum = 8.81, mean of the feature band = 9.15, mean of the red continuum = 9.1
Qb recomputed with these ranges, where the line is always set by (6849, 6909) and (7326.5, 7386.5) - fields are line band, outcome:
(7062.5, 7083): 0.34 mag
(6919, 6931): 0.19 mag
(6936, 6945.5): 0.10 mag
